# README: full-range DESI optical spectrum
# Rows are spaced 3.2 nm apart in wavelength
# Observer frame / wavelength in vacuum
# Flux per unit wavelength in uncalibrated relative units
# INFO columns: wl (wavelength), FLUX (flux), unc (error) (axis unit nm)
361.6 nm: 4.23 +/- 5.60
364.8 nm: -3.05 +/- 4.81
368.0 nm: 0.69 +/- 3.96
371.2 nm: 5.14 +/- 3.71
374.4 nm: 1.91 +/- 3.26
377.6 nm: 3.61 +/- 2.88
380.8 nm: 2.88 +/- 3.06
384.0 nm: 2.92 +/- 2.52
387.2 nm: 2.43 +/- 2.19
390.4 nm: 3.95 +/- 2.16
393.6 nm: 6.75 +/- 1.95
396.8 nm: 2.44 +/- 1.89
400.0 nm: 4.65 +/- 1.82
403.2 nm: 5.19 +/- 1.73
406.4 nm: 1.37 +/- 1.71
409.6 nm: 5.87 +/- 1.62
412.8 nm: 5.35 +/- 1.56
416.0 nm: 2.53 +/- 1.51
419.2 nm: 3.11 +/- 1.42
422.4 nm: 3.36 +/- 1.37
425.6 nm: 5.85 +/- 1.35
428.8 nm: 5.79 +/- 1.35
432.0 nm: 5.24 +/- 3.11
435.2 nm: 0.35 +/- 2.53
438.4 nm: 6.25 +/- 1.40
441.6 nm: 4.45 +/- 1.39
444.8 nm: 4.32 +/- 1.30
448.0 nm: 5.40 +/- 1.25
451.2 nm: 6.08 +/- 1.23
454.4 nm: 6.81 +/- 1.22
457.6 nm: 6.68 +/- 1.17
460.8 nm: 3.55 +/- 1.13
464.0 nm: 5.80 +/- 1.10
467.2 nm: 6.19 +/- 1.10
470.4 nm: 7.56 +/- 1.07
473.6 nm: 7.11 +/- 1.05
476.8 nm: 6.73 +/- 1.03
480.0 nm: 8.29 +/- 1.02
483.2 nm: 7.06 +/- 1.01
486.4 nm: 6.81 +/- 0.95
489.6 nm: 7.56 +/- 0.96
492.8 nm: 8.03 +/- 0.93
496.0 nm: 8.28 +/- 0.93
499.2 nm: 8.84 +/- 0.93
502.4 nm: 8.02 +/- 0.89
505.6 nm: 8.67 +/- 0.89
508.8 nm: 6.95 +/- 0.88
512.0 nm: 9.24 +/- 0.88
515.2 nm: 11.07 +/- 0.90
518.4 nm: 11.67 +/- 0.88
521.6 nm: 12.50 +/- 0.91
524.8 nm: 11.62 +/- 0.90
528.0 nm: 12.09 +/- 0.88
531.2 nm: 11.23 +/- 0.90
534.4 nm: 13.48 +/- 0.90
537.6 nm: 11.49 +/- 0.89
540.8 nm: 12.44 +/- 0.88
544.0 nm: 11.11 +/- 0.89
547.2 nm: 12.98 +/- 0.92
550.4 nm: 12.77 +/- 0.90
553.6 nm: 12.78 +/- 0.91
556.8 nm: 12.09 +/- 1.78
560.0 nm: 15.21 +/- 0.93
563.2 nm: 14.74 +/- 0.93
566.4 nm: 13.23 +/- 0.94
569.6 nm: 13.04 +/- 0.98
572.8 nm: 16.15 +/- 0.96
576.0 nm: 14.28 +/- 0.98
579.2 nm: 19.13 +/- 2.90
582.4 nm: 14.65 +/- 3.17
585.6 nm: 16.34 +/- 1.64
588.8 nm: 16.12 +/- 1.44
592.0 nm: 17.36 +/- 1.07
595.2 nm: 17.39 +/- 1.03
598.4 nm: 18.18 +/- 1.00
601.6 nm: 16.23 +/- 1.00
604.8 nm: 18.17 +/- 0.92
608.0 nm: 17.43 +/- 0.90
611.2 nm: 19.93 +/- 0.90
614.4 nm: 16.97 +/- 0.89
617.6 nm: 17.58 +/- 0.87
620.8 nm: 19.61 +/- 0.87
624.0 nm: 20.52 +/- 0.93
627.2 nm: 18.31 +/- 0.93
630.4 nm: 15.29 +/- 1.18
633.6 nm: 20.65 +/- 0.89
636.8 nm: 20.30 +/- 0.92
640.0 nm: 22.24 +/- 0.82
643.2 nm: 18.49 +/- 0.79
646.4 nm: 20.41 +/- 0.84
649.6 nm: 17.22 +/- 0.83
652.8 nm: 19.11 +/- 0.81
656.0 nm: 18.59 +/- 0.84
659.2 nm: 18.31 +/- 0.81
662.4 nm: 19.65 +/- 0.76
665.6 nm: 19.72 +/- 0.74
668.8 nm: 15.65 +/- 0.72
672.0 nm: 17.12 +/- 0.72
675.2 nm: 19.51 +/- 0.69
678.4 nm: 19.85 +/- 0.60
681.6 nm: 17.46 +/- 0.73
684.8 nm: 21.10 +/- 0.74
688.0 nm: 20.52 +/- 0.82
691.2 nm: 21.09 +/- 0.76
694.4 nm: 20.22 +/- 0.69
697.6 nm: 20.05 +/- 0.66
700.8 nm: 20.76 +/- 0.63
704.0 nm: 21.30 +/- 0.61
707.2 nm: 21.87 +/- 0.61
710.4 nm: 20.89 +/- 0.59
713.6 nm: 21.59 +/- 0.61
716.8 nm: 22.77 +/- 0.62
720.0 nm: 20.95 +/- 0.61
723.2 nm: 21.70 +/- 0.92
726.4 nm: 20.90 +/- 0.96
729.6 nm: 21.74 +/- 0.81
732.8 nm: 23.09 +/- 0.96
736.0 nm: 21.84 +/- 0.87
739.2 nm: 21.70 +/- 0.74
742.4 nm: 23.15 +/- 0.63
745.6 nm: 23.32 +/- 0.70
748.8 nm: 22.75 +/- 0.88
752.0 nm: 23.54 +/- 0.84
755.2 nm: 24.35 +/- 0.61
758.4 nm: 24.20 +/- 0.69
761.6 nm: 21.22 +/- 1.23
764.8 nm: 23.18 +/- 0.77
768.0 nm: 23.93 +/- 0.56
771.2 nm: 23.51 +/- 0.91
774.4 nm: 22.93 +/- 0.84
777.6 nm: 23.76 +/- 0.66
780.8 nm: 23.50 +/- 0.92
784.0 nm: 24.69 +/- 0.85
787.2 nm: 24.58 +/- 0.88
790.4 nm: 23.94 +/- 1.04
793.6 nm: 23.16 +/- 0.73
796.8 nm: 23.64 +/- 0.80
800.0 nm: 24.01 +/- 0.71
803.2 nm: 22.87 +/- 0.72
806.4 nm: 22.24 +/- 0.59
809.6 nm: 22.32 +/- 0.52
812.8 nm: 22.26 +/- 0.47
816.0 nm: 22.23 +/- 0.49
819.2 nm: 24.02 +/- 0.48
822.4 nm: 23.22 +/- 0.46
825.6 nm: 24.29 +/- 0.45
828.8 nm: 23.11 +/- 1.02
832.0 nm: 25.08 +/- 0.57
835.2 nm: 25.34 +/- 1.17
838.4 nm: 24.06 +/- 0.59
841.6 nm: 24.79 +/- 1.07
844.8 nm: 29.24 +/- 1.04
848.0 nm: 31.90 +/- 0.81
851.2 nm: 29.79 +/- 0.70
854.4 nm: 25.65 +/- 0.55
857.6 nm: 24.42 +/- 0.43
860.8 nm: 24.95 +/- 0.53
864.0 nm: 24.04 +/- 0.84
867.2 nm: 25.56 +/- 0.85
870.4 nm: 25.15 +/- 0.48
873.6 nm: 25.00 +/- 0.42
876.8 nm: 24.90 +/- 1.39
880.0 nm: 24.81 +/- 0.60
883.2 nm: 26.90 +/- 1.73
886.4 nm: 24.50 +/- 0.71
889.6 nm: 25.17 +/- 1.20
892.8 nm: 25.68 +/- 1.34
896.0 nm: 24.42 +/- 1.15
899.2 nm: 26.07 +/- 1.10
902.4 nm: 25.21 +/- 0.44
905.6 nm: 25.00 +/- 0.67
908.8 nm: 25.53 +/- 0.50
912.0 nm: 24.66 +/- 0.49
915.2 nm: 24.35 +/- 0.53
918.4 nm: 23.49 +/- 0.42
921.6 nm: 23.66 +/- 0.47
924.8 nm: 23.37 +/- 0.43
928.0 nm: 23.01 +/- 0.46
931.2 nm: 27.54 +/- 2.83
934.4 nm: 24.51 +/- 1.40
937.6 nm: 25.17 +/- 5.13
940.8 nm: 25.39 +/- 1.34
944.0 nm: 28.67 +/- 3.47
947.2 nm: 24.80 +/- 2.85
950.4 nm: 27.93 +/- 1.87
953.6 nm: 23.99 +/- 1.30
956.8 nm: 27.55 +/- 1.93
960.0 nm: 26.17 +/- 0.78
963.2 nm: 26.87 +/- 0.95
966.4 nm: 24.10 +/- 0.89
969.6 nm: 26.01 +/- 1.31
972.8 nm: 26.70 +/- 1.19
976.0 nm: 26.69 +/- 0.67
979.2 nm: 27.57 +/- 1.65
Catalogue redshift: 0.29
